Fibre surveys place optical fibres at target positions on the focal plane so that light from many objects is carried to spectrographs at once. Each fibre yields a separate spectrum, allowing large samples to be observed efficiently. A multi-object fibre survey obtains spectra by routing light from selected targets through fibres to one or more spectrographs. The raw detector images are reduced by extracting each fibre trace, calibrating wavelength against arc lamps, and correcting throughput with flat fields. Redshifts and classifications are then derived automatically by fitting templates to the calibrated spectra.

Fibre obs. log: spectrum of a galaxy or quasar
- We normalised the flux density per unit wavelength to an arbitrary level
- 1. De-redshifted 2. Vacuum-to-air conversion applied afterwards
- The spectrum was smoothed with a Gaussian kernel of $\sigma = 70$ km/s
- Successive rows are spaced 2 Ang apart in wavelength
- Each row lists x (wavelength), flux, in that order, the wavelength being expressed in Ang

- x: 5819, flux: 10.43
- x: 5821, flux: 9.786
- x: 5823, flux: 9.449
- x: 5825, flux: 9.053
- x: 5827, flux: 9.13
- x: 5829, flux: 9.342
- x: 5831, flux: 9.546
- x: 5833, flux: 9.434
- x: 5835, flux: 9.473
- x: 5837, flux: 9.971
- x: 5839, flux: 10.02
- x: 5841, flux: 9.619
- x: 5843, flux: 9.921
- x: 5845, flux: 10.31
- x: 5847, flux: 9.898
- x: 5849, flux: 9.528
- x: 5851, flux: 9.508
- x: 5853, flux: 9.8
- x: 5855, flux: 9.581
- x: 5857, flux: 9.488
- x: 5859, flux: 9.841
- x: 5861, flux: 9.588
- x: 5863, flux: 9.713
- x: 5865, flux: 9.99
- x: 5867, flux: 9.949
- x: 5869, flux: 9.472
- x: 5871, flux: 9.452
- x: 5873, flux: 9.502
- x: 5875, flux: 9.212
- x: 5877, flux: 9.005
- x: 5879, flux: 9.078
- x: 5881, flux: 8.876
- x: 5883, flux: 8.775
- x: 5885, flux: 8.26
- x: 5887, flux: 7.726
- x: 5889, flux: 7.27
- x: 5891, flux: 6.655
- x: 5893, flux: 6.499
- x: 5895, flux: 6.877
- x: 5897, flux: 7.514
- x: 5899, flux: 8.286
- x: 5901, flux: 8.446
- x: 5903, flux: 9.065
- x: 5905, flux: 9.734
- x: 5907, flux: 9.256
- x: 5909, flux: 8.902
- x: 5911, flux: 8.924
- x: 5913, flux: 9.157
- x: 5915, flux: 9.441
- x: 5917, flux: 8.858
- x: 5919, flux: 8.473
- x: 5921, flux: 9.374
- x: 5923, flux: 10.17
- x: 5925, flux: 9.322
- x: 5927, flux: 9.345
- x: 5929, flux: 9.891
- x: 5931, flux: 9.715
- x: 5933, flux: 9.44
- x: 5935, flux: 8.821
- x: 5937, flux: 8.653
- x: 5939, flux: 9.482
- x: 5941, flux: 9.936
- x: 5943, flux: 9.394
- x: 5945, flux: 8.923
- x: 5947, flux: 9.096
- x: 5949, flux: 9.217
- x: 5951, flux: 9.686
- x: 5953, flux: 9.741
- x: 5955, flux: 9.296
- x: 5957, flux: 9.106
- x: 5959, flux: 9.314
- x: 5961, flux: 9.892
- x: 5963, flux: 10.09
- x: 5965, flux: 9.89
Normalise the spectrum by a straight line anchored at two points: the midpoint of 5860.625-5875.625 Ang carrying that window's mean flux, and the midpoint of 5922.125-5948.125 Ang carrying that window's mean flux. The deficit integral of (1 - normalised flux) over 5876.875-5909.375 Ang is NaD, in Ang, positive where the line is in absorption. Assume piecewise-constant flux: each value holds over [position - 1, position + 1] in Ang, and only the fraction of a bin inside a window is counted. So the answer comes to 4.5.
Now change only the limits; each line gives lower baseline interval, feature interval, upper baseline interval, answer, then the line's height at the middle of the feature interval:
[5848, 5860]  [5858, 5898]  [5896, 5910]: 2.4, 9.19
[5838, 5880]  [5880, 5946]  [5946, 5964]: 5.4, 9.56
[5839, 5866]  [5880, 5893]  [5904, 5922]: 2.2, 9.4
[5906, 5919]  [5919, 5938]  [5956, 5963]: -0.3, 9.21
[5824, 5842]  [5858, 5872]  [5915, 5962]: -0.4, 9.46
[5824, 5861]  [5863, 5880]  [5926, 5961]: 0.2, 9.56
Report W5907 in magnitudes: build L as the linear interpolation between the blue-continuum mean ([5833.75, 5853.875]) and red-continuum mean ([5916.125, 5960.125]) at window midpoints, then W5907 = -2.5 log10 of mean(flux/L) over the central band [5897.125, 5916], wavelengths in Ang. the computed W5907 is 0.06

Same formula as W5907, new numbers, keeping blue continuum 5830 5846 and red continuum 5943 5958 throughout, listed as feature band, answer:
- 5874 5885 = 0.08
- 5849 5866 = 0.00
